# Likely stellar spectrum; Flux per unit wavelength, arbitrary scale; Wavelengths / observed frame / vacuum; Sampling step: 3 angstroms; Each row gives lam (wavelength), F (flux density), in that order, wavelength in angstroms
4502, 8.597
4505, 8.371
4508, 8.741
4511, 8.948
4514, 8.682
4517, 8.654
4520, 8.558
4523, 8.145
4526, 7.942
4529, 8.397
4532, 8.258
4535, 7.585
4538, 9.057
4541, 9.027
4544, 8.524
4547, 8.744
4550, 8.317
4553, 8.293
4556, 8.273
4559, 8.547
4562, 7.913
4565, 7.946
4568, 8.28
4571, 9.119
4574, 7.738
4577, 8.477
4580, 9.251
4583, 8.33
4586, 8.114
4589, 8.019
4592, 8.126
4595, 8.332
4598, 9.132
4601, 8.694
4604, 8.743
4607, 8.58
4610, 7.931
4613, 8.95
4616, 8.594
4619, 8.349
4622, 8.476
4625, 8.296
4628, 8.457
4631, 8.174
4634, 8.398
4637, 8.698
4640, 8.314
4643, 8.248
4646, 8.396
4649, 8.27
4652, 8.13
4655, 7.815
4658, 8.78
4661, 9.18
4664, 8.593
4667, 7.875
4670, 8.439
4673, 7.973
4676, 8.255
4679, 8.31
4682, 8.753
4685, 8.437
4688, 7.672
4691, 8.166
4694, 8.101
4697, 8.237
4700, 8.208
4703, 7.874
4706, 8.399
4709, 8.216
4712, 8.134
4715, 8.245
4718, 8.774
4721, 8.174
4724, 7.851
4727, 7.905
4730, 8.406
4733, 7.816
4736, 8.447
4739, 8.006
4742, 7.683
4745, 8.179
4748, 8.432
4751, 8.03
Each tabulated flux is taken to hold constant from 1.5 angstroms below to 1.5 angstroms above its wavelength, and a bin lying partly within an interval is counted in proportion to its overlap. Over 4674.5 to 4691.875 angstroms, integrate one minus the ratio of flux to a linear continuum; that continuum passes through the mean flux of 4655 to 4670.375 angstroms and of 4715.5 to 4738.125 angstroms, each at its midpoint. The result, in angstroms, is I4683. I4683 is 0.29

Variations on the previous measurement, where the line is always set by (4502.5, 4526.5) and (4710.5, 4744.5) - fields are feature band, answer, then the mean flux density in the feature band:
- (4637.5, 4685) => -0.6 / 8.37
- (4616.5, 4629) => -0.1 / 8.41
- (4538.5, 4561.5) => -0.2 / 8.53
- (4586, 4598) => 0.2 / 8.28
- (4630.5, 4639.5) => -0.1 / 8.44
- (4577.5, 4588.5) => -0.1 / 8.51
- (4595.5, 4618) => -0.8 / 8.64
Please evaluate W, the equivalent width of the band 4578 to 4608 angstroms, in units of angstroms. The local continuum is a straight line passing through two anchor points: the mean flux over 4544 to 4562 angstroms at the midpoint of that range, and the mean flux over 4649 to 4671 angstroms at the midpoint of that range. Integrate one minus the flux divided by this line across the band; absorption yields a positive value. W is -0.5 angstroms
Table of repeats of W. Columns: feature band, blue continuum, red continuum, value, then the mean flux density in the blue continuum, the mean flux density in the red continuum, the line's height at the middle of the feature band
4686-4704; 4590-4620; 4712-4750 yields 0.45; 8.54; 8.16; 8.27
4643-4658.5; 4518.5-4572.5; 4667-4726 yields 0.04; 8.38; 8.21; 8.26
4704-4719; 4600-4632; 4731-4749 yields -0.26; 8.48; 8.09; 8.18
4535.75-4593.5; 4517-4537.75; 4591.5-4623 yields -0.22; 8.24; 8.55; 8.38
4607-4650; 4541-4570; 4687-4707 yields -0.93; 8.37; 8.1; 8.23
